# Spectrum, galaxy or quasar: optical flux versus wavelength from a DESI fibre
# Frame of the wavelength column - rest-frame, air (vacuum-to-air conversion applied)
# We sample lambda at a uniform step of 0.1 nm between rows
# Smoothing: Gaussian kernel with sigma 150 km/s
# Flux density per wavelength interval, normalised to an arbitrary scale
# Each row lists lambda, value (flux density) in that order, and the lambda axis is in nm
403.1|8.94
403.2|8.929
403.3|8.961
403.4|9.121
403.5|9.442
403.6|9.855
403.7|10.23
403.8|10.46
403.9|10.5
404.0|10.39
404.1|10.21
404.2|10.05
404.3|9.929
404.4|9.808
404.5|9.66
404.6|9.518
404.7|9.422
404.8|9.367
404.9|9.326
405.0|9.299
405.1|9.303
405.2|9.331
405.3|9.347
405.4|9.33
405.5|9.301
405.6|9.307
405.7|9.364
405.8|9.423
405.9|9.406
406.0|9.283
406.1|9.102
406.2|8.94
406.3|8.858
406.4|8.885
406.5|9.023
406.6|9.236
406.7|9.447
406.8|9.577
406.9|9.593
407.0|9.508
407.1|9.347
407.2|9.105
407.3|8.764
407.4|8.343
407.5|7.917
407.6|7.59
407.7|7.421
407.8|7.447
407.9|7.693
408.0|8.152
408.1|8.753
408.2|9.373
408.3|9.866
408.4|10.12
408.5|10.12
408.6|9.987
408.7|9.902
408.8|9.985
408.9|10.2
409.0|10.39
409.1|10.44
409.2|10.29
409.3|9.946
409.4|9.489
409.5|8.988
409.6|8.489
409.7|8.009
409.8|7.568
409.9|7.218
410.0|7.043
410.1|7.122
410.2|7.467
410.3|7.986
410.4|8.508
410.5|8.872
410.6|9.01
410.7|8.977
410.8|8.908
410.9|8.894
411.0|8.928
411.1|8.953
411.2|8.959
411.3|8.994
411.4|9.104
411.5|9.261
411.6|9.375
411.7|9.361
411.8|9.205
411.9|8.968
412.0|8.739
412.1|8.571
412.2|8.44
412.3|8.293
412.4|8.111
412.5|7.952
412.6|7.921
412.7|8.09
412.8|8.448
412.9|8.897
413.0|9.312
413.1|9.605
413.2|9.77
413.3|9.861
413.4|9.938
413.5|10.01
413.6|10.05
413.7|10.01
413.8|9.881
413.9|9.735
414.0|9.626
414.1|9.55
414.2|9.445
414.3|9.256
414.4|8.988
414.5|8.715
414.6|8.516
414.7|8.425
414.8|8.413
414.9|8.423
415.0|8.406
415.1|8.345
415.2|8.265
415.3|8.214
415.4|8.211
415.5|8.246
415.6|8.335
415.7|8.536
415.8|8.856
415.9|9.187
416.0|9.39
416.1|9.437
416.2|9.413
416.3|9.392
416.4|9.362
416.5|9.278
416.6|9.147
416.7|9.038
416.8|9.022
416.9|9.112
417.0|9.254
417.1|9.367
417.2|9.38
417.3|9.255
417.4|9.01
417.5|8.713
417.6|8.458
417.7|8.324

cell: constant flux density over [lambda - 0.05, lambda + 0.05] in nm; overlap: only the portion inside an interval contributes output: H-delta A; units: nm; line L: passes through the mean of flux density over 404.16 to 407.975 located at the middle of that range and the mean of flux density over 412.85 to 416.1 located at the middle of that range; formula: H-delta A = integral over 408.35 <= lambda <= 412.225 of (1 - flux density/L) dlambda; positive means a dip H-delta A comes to 0.04 nm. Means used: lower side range 9.09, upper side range 9.08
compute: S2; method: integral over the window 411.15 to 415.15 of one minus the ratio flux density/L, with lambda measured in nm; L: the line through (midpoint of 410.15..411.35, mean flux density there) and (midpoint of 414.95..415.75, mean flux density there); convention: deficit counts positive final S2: -0.25 nm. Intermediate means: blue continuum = 8.7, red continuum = 8.32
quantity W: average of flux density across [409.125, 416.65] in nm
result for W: 8.87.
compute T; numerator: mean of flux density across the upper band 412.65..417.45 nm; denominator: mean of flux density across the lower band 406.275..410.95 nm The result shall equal 1.02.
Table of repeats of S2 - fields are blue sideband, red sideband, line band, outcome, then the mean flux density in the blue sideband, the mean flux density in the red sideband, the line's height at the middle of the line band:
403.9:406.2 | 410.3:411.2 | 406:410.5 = 0.121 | 9.53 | 8.84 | 9.14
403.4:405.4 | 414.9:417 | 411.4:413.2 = 0.071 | 9.73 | 8.86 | 9.14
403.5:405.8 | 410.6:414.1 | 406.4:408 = 0.141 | 9.68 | 9.1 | 9.49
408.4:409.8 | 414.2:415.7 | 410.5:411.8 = 0.027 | 9.65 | 8.52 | 9.25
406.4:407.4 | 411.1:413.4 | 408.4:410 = -0.047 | 9.22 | 8.9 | 9.08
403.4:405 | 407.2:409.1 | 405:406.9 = 0.045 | 9.84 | 9.04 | 9.48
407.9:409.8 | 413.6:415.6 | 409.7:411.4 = 0.174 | 9.48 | 8.89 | 9.31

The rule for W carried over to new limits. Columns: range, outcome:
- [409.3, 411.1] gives 8.38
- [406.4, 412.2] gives 8.92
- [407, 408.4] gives 8.54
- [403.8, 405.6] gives 9.67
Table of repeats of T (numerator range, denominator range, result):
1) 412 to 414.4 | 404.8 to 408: 1.02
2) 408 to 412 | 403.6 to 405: 0.91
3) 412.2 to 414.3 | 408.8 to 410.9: 1.05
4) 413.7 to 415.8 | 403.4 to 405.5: 0.91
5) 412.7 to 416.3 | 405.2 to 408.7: 1.00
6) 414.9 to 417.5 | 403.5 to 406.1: 0.93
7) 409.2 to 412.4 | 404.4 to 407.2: 0.93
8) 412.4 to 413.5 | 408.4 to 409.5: 0.90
